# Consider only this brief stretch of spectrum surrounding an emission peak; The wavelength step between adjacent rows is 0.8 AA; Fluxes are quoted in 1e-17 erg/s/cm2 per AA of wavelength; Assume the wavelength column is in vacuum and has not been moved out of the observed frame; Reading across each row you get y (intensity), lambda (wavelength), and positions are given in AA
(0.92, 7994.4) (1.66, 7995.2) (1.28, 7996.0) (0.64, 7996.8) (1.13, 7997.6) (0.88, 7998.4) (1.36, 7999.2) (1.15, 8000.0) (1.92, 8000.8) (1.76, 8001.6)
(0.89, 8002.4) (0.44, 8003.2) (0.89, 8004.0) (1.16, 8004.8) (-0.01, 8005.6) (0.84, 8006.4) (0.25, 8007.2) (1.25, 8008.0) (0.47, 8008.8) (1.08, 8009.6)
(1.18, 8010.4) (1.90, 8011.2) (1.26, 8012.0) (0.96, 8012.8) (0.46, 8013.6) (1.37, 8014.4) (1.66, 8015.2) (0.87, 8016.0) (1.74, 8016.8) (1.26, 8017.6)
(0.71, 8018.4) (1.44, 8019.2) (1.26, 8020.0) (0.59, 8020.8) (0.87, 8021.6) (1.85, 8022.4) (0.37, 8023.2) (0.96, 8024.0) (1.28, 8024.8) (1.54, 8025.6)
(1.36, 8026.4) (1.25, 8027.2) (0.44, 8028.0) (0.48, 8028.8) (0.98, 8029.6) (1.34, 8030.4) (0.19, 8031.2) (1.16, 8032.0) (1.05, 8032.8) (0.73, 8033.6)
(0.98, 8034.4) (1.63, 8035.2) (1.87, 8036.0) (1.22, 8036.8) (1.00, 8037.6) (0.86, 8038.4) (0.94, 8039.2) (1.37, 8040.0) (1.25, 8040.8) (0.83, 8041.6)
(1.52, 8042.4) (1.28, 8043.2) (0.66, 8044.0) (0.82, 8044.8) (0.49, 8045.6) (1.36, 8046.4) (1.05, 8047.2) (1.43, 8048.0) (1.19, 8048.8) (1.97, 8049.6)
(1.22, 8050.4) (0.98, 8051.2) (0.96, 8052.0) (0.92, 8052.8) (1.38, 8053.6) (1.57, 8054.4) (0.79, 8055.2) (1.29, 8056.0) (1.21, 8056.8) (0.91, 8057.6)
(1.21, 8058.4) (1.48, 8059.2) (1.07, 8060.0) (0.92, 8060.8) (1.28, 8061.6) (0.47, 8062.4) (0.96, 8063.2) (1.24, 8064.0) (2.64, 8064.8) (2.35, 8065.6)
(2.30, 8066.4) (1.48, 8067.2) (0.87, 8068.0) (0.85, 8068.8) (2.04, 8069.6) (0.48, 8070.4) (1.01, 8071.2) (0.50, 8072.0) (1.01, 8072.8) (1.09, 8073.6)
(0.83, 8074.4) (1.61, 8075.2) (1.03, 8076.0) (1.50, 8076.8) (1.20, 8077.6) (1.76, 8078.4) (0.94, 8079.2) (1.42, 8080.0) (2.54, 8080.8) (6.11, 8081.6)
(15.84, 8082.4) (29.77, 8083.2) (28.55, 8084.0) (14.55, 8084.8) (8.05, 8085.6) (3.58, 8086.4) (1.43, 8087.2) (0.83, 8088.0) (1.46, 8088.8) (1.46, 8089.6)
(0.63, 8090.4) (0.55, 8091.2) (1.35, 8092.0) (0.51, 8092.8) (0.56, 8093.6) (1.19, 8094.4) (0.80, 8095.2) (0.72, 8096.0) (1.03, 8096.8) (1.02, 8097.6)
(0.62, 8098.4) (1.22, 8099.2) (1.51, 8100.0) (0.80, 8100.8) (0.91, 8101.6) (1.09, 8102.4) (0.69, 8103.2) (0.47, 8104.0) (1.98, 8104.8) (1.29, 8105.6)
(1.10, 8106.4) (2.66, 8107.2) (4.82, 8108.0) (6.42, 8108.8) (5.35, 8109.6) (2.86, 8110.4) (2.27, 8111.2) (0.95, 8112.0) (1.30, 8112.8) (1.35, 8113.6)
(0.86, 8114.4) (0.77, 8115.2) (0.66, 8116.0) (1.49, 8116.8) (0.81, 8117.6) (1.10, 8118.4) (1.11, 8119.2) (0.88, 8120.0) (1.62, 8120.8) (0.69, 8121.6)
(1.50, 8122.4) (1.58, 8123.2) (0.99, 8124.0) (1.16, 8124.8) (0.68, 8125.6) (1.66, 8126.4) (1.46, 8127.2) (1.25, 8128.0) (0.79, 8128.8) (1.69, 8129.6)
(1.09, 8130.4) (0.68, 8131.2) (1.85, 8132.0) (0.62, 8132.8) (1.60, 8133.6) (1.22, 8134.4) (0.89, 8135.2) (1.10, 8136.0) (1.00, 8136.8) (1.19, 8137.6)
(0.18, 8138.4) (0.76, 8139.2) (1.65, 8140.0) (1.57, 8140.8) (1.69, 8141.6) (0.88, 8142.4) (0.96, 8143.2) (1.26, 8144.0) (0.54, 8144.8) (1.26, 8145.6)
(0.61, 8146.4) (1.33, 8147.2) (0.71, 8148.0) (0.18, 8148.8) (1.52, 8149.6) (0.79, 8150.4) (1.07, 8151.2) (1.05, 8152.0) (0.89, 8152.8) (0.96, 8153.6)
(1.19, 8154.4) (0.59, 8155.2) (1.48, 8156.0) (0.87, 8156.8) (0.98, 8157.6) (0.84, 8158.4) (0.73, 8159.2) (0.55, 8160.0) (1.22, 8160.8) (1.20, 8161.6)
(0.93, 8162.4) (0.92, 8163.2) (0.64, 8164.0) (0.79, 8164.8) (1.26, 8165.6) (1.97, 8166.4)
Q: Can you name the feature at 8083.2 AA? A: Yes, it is H-alpha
